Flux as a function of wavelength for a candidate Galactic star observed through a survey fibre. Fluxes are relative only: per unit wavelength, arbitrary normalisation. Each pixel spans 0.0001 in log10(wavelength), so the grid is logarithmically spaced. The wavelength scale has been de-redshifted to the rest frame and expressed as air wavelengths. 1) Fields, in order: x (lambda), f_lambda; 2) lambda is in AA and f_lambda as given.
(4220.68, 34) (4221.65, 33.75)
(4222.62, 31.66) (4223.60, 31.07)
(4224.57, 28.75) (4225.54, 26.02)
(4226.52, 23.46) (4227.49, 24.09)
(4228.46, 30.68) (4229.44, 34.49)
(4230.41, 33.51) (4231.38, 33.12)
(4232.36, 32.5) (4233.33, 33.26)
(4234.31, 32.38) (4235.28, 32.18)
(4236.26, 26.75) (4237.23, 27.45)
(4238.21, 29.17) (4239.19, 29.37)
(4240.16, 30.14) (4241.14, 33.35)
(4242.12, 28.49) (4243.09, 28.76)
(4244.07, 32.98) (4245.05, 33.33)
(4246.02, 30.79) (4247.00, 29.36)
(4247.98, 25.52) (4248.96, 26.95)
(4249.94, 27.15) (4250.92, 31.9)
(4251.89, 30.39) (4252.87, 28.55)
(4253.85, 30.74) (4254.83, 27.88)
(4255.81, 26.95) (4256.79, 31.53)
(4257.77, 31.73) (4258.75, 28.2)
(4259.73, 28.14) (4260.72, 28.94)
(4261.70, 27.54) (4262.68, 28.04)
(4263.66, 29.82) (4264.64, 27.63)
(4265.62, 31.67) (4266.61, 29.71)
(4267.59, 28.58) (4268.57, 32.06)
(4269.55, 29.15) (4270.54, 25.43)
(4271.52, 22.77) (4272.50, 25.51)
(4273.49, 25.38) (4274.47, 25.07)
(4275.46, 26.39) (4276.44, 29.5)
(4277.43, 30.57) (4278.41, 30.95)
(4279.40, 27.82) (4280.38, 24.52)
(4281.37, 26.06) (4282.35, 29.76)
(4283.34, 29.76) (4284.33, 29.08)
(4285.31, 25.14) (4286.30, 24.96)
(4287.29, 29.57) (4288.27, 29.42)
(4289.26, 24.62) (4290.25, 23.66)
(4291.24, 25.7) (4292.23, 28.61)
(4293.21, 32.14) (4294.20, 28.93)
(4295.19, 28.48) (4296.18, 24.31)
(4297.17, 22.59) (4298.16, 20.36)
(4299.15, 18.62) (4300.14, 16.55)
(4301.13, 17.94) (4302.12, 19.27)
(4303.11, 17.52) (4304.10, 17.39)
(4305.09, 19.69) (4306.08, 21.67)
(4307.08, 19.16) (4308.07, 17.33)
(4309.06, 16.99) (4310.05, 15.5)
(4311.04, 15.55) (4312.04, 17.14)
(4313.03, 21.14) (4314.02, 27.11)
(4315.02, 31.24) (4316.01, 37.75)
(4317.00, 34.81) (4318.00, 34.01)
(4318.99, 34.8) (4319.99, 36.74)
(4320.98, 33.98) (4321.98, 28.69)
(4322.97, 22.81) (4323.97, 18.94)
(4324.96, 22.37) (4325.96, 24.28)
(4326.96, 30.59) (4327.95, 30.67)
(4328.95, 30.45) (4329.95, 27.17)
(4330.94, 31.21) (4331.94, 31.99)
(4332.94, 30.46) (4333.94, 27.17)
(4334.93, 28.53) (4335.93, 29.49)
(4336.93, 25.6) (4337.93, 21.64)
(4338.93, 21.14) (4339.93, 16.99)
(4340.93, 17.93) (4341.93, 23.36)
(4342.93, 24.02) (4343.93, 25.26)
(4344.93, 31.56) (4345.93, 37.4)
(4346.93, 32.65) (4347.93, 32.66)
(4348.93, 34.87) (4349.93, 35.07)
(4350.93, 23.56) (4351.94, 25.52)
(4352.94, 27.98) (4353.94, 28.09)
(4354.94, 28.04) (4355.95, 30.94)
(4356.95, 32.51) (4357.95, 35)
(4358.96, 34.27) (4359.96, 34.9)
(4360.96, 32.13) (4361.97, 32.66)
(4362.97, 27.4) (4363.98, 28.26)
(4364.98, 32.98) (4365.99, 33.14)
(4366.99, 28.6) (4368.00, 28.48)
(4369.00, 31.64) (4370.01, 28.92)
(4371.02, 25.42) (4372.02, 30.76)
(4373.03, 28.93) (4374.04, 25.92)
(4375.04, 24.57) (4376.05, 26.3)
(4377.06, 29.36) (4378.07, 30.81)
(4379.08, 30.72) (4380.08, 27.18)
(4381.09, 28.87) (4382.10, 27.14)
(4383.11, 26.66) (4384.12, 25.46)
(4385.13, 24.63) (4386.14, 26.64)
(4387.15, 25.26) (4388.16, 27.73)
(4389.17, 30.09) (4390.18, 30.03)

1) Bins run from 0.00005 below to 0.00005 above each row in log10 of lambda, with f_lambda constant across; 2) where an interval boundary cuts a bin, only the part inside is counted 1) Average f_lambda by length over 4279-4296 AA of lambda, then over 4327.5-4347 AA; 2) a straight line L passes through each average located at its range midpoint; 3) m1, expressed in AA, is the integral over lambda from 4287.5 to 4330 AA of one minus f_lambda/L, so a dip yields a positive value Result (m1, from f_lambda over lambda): 3.9 AA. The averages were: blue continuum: 27.5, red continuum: 27.1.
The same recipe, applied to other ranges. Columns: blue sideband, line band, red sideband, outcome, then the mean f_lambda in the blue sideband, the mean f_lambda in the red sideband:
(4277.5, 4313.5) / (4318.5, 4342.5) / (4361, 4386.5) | -1.25 AA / 23.4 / 28.5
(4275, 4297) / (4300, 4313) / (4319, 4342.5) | 4.42 AA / 27.7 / 26.8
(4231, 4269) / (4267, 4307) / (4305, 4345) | 3.65 AA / 29.8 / 25.8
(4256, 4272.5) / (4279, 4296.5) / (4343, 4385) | 0.93 AA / 28.7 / 29.7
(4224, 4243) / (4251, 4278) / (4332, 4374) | 1.08 AA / 29.9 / 28.9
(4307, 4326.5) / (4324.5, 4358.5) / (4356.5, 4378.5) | -0.35 AA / 25.7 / 30.1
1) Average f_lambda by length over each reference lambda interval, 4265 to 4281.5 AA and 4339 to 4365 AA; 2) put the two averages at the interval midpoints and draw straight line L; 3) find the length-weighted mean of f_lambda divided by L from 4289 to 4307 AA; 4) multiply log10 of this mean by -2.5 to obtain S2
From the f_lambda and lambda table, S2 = 0.24 mag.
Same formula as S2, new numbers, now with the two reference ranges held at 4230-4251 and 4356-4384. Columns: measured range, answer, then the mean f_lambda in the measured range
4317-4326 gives 0.03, 29.1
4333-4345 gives 0.22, 24.4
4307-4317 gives 0.30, 22.7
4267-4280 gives 0.10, 27.6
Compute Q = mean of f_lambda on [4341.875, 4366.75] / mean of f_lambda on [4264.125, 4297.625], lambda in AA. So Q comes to 1.1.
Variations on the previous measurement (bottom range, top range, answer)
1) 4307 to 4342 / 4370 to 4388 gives 1.05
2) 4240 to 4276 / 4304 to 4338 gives 0.91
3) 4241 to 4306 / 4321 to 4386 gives 1.05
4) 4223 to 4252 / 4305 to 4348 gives 0.88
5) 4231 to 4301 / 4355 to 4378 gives 1.07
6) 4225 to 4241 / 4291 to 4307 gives 0.75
